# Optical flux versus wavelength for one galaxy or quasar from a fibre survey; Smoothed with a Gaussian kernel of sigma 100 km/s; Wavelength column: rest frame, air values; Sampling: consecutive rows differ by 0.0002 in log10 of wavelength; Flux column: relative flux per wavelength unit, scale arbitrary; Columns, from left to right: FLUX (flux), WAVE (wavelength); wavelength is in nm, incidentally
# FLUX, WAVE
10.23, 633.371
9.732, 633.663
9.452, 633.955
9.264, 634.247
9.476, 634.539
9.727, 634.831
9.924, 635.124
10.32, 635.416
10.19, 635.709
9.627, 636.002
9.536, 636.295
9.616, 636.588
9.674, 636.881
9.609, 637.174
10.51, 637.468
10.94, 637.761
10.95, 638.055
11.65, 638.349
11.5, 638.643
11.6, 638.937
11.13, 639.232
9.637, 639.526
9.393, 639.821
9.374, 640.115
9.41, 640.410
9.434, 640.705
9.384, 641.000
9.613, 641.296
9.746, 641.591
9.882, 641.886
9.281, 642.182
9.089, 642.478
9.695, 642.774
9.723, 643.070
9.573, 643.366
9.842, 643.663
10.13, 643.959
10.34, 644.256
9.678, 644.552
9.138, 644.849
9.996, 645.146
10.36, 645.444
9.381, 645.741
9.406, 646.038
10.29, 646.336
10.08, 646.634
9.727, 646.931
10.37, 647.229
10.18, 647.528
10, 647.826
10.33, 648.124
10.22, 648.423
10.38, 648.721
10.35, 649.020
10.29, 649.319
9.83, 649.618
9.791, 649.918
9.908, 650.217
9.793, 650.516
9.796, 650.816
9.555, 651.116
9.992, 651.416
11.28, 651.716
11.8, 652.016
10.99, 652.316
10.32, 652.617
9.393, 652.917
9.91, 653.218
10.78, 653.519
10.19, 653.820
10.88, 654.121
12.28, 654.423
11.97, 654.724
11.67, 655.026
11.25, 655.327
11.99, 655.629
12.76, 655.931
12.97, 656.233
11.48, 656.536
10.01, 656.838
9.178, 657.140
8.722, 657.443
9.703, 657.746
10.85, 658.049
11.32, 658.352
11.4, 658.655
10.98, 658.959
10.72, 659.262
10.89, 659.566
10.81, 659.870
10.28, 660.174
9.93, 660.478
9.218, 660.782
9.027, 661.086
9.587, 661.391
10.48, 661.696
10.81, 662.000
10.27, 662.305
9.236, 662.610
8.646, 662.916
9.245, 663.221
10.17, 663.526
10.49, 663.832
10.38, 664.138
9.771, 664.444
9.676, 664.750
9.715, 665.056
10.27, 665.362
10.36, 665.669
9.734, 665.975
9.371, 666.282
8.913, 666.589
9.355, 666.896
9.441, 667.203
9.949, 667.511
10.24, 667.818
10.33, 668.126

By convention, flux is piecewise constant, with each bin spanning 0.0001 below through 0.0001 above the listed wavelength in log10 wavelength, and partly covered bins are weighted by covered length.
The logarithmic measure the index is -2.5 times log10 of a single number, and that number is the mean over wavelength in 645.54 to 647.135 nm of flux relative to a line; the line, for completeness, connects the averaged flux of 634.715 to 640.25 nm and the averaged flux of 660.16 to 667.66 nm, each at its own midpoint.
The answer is 0.03 mag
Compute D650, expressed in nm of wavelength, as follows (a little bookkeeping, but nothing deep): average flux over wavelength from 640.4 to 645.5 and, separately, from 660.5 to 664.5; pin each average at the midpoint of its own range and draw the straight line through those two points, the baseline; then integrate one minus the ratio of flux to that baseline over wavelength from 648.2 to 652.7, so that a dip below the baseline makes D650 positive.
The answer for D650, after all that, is -0.260 nm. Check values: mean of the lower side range 9.68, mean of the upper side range 9.8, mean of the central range 10.3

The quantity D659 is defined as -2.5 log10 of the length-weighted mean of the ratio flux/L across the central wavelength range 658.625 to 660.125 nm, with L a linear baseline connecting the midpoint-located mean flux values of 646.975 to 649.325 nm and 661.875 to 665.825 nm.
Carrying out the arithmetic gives -0.09 mag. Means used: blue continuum 10.2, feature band 10.9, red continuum 9.92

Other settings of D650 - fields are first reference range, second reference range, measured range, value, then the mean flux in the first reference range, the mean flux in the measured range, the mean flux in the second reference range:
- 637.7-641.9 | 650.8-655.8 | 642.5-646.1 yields 0.238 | 10.2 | 9.76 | 10.9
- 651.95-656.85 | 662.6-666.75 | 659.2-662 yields 0.056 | 11.2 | 10.1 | 9.73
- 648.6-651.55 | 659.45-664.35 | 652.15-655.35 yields -0.291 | 9.96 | 10.9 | 9.96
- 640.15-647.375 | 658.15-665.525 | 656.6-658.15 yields 0.044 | 9.73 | 9.76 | 10.1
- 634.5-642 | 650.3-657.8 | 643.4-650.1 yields 0.286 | 10.1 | 10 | 10.8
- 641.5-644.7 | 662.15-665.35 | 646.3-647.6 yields -0.050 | 9.73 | 10.1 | 9.78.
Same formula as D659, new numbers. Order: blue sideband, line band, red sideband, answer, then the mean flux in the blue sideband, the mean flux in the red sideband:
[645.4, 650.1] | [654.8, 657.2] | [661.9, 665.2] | -0.16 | 10.1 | 9.84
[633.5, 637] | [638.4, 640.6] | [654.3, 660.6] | -0.04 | 9.71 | 11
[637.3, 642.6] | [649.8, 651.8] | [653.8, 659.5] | 0.08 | 10.1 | 11.1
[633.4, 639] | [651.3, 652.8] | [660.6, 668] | -0.10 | 10.2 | 9.77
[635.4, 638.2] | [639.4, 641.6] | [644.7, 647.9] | 0.06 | 10.1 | 9.9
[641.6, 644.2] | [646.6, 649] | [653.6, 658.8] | 0.00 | 9.68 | 11.1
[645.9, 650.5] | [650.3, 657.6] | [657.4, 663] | -0.07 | 10.1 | 10.2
